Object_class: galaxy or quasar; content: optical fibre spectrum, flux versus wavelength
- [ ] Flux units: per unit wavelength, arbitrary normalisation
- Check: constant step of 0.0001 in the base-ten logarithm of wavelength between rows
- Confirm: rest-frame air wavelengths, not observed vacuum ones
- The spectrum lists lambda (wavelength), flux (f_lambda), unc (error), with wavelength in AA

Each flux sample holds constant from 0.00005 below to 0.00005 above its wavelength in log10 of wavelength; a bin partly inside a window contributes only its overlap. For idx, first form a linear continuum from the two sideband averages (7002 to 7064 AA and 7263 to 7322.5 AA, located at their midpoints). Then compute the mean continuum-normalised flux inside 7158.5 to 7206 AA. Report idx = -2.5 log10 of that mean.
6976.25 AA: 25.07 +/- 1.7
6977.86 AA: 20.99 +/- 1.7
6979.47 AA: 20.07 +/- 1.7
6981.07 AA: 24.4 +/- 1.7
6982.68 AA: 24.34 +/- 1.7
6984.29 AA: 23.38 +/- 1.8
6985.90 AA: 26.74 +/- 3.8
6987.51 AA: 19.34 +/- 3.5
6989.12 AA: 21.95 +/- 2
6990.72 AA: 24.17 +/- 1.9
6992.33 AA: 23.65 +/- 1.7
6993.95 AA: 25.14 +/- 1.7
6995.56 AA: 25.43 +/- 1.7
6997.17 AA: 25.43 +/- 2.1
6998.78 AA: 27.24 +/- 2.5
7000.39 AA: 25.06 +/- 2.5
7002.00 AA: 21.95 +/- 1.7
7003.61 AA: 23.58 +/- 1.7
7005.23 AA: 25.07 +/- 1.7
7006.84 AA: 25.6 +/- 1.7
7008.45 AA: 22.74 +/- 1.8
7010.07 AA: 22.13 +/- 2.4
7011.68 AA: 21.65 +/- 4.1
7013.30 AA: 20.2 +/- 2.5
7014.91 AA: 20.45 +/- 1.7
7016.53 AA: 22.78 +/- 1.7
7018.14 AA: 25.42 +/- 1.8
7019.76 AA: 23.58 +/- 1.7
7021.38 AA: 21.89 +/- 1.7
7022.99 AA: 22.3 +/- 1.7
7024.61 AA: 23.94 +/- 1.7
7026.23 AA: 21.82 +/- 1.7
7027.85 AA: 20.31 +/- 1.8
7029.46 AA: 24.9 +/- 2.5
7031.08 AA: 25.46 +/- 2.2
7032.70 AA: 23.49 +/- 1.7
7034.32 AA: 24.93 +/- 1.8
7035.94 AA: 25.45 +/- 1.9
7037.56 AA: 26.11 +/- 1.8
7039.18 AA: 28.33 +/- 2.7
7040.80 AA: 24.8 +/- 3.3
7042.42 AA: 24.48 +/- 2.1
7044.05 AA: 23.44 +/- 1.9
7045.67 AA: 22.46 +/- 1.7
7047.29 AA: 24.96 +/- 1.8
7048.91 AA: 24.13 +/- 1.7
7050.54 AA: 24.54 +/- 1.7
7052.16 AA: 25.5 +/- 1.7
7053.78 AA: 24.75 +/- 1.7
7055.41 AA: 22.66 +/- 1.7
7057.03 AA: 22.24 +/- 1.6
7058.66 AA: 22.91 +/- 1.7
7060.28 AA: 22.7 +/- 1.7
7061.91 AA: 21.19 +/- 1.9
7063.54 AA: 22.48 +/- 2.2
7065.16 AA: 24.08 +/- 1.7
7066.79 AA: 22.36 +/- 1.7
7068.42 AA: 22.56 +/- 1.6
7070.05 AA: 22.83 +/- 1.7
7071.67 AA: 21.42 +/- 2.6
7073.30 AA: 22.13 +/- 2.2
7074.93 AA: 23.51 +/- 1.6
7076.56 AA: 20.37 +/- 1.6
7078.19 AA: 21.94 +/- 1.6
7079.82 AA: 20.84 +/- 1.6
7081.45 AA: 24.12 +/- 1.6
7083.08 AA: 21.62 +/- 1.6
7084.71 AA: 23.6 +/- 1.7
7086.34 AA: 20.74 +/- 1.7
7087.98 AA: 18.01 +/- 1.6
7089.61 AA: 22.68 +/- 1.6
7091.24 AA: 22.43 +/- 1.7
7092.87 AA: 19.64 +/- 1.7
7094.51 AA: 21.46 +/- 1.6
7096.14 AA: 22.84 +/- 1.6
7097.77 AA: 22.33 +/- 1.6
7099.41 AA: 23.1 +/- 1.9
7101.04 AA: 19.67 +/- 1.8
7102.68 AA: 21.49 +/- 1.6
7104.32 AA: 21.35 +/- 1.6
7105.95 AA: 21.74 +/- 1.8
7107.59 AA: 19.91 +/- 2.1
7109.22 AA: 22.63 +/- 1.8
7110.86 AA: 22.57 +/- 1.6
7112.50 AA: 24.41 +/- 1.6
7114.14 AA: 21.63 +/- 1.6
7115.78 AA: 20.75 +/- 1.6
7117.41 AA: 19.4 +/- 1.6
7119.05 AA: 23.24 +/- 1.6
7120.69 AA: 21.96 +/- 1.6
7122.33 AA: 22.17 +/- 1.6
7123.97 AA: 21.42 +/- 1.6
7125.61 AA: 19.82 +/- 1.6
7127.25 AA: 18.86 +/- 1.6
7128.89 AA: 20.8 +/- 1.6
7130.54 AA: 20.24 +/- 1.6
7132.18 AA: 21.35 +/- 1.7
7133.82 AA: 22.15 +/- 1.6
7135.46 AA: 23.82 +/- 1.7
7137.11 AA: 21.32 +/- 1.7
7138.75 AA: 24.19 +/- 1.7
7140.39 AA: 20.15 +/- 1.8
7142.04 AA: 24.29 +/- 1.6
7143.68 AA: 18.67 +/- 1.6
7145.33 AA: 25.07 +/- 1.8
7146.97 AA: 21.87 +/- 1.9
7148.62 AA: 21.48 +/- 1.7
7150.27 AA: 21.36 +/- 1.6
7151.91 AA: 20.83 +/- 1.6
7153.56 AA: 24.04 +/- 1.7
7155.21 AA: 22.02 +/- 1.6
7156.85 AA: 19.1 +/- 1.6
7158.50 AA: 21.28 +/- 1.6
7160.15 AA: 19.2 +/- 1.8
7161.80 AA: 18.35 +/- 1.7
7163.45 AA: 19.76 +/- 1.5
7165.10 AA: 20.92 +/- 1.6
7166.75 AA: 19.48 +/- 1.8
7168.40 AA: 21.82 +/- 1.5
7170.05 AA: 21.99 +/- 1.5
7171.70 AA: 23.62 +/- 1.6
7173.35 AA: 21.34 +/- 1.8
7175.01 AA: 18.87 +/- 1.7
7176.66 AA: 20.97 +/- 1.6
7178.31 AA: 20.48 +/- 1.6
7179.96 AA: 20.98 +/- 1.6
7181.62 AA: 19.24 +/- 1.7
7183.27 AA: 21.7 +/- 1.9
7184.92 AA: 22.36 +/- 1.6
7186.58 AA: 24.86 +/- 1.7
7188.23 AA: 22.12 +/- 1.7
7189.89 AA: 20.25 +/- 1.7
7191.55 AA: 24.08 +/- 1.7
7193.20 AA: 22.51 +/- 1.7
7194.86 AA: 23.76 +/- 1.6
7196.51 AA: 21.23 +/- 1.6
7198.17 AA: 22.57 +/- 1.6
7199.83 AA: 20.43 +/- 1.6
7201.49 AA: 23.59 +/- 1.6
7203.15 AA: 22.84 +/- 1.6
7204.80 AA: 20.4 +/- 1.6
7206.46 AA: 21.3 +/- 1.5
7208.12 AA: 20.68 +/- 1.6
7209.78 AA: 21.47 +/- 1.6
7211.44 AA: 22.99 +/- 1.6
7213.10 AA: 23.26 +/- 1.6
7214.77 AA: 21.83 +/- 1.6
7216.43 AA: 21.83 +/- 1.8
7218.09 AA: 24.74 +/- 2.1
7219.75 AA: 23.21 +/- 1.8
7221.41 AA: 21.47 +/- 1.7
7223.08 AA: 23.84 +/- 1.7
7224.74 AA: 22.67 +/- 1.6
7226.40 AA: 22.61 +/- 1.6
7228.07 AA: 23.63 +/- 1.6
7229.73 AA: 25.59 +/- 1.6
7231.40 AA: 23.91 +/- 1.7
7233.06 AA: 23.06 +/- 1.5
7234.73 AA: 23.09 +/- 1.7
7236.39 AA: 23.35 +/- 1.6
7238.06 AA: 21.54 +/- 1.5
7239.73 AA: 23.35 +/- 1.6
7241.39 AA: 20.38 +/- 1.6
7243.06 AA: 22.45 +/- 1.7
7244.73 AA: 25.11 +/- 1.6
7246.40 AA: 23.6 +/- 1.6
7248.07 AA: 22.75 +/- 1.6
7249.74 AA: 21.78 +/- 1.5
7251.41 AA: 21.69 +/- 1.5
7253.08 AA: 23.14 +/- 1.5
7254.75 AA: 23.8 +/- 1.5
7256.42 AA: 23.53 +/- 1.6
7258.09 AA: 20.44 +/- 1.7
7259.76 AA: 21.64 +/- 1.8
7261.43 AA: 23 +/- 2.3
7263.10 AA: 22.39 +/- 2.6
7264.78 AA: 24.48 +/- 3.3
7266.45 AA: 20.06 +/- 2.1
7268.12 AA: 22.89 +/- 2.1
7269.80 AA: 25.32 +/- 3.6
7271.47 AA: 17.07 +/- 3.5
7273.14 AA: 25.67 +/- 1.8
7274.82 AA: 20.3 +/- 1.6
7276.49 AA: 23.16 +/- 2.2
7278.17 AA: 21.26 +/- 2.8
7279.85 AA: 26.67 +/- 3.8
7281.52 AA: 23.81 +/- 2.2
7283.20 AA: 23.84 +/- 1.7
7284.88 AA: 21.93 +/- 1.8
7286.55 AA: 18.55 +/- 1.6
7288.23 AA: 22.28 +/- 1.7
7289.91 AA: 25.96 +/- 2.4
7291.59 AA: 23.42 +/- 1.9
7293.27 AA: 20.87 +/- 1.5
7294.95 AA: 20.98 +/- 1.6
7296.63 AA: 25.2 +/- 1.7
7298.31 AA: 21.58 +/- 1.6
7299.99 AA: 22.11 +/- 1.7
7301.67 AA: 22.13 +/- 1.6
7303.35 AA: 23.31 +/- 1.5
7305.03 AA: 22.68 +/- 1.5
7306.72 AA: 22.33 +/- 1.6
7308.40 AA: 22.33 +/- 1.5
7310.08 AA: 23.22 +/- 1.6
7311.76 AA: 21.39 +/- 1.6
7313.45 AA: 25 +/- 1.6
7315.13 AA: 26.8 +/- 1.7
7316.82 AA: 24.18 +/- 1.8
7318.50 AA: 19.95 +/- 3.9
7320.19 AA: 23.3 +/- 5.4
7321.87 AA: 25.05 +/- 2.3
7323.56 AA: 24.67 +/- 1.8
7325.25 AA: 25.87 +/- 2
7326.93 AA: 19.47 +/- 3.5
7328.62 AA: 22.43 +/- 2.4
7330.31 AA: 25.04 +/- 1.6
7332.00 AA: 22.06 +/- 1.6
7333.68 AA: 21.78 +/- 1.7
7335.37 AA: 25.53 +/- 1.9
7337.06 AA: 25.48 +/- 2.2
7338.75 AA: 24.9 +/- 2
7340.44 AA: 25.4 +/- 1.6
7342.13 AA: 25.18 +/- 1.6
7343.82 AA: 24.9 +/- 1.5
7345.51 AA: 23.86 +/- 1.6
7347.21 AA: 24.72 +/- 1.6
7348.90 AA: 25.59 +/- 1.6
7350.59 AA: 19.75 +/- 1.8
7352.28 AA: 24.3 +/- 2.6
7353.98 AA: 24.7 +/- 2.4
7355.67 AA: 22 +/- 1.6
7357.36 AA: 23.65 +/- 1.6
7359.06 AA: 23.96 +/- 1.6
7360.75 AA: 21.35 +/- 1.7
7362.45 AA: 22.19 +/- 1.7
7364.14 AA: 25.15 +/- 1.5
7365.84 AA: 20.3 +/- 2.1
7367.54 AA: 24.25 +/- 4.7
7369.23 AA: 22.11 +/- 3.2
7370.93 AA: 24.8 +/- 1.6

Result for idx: 0.083 mag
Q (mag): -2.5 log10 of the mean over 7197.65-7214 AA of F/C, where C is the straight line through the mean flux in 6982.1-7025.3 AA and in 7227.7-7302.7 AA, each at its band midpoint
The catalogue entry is 0.047 mag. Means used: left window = 23.5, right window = 22.7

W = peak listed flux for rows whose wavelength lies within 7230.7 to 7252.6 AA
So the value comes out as 25.11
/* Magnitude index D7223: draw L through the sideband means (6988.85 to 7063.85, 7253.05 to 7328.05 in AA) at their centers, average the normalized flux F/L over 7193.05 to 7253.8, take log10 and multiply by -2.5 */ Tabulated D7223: 0.02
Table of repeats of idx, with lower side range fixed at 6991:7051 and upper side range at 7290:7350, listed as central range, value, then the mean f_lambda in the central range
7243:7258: 0.029 mag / 23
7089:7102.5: 0.099 mag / 21.7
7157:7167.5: 0.198 mag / 19.8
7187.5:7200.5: 0.074 mag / 22.1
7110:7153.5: 0.097 mag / 21.7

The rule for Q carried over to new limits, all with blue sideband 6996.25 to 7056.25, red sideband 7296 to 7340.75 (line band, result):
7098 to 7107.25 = 0.11 mag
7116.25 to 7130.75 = 0.14 mag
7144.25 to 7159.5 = 0.09 mag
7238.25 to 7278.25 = 0.05 mag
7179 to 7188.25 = 0.09 mag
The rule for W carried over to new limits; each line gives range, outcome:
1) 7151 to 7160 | 24.04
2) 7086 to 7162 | 25.07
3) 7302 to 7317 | 26.8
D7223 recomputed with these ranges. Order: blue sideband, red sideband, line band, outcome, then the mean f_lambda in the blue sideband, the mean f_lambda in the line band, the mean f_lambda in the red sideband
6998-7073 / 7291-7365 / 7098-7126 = 0.09 mag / 23.5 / 21.6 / 23.4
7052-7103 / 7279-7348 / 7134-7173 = 0.05 mag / 22.2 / 21.5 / 23.4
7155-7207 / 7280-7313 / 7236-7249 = -0.04 mag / 21.4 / 22.8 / 22.6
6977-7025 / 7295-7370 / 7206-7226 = 0.04 mag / 23.3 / 22.5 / 23.4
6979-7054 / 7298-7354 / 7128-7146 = 0.08 mag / 23.8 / 22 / 23.6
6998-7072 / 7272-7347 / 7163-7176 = 0.12 mag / 23.6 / 21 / 23.3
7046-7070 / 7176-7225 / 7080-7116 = 0.06 mag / 23.3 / 21.8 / 22.1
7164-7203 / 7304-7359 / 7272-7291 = 0.00 mag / 21.7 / 22.9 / 23.7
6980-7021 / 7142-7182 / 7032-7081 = -0.03 mag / 23.6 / 23.5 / 21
